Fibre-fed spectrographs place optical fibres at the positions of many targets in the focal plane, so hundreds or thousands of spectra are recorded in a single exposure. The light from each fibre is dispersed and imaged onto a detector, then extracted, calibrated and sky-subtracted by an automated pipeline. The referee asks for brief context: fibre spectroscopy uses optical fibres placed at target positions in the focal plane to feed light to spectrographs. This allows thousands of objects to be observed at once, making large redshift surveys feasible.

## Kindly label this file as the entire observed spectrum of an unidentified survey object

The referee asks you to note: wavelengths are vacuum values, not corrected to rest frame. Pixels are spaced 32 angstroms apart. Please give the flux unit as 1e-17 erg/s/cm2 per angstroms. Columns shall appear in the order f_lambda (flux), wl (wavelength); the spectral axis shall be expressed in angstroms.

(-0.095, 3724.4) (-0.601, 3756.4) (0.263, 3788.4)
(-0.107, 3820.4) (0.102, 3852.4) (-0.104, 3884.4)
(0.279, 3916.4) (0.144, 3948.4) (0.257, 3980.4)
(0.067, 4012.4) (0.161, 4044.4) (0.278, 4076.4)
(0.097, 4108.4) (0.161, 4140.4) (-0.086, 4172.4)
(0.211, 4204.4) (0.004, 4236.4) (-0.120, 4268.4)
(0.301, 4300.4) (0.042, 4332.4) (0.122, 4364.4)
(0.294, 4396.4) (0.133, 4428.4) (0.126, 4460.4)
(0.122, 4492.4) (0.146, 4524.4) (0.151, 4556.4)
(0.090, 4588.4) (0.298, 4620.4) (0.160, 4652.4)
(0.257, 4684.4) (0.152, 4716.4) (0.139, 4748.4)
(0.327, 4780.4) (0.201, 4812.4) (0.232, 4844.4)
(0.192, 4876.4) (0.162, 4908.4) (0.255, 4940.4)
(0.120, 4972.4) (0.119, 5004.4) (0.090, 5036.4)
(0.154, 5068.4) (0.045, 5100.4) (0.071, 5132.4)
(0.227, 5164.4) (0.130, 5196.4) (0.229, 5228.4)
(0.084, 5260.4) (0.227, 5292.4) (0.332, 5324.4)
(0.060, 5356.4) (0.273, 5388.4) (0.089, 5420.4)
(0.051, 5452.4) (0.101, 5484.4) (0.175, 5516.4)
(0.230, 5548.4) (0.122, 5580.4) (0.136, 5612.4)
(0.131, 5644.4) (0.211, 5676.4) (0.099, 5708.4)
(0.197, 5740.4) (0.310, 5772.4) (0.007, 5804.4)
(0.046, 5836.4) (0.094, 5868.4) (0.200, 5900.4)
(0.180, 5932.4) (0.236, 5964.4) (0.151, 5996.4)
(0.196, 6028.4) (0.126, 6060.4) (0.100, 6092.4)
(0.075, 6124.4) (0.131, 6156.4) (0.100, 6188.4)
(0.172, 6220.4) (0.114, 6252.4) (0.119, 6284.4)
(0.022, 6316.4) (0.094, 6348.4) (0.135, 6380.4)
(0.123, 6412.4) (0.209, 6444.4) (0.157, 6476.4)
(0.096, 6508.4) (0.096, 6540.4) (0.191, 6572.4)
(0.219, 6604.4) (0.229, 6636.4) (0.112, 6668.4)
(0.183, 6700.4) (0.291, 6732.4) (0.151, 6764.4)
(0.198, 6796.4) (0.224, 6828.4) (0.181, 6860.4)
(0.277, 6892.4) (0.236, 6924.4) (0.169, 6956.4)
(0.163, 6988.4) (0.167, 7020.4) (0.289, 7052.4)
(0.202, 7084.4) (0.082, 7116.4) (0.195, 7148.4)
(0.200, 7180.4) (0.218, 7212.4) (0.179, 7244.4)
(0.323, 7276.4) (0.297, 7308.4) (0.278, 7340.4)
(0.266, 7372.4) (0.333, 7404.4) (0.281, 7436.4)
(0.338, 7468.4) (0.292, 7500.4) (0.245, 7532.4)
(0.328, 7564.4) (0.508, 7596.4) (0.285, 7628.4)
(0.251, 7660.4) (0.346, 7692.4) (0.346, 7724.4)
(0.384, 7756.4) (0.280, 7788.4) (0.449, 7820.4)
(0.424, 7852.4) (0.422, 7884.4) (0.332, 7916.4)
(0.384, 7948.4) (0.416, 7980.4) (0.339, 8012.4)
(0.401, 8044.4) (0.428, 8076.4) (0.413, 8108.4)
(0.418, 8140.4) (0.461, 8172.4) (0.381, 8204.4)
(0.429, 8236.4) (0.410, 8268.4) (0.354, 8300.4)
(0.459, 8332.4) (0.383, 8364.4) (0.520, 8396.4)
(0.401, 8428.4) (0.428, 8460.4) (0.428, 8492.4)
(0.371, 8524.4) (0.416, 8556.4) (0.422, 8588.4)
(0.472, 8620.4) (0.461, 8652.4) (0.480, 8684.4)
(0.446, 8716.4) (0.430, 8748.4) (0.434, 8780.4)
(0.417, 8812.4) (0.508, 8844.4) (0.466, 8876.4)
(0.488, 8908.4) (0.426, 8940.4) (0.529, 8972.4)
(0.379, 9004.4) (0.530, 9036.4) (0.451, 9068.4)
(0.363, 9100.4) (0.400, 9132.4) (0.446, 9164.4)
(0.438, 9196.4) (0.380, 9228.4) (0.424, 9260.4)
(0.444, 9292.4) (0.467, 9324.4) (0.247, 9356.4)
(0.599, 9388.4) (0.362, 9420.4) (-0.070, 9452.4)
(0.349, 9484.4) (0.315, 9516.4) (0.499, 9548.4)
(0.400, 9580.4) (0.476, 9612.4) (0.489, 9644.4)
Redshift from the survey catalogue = 0.81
